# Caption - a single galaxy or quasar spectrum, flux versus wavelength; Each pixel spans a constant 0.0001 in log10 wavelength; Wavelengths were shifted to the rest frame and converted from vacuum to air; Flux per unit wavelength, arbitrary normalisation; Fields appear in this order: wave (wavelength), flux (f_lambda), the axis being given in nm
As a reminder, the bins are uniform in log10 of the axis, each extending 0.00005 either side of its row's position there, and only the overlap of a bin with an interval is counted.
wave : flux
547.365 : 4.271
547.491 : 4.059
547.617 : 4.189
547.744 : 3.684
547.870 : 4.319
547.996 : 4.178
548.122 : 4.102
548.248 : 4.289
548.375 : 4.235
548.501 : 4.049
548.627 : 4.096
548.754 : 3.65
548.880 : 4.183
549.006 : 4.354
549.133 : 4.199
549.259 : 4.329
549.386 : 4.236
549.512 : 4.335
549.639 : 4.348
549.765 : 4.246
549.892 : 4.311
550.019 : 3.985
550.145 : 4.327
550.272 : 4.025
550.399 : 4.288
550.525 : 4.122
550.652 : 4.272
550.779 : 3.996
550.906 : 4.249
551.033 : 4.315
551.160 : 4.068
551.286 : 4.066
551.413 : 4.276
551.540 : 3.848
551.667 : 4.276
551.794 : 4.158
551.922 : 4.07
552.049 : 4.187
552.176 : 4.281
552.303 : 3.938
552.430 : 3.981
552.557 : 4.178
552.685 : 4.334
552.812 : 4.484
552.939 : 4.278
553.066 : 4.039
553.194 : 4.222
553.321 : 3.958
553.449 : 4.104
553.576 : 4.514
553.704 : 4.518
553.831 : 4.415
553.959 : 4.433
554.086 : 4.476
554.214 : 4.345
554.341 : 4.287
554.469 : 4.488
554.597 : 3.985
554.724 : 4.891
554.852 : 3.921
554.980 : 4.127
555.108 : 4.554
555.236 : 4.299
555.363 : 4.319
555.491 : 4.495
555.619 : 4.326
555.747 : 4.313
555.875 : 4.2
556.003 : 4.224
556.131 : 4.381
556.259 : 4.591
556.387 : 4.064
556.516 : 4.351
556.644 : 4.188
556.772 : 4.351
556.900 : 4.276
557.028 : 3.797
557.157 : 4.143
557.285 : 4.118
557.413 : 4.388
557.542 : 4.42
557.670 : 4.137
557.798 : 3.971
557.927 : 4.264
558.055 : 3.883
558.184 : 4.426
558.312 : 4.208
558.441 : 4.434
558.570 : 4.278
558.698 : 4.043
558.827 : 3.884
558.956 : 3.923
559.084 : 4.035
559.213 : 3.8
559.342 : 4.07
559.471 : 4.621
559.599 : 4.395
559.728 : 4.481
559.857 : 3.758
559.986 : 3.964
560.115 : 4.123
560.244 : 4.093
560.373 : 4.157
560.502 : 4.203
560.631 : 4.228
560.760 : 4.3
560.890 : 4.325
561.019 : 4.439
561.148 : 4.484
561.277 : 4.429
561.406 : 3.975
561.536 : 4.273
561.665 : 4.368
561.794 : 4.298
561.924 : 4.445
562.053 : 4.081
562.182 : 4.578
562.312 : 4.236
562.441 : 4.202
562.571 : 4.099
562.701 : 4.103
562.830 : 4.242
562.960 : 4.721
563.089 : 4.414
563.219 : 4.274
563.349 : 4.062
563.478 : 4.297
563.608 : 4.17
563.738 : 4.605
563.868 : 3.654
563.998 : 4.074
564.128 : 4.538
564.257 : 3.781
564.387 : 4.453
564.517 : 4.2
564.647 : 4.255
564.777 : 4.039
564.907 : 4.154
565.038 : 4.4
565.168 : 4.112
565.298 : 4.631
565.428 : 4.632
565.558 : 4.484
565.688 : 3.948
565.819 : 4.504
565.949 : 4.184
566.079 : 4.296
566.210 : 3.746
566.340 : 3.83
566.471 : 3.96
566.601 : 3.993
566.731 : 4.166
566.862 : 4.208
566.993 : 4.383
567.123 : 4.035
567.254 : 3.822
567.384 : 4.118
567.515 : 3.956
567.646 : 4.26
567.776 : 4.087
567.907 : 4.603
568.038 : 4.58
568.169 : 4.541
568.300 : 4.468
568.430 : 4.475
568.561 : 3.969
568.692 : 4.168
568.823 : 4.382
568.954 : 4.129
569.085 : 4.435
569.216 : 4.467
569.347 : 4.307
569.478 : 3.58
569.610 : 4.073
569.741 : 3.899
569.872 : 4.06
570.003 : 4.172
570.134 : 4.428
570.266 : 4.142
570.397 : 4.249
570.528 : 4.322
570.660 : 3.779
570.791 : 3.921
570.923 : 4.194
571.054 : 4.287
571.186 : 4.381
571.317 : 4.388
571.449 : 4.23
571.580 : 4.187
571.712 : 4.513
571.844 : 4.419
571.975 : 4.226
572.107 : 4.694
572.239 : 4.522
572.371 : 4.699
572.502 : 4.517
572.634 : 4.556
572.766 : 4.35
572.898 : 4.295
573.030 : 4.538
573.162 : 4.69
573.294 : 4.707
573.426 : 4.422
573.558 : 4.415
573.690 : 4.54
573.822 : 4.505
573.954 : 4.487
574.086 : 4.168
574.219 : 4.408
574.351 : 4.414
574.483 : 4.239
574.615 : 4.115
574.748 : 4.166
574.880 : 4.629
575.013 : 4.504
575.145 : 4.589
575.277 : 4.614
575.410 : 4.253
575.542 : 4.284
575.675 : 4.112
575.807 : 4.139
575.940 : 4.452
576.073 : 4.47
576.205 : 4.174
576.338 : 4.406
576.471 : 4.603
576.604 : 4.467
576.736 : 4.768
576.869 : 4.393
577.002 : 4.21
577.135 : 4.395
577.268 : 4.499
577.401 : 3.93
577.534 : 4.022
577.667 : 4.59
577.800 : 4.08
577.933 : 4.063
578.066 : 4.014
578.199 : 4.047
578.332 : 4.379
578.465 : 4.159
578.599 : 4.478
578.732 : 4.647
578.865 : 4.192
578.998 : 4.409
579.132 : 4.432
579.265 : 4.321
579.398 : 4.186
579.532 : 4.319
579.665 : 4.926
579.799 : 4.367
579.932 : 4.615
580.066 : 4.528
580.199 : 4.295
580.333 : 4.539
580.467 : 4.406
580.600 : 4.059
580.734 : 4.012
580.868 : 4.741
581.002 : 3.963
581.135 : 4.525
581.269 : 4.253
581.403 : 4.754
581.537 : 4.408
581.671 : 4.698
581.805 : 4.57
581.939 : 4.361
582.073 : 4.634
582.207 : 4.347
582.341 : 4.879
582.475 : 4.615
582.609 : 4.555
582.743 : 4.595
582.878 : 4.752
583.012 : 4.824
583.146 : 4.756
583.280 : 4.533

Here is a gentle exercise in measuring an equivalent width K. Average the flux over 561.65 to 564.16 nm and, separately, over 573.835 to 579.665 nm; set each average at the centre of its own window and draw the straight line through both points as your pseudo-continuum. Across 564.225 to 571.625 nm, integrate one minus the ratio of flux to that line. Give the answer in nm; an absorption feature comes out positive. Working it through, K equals 0.16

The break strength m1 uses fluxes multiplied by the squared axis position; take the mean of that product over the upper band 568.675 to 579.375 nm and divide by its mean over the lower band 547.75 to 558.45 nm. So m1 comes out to 1.10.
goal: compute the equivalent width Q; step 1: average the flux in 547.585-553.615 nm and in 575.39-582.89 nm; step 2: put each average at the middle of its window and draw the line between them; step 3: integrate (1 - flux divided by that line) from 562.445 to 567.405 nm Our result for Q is 0.09 nm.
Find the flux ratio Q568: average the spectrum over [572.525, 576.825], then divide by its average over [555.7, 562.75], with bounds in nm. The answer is 1.05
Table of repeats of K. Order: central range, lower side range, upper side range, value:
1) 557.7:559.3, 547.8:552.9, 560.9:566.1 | 0.05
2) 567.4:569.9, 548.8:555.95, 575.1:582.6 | 0.06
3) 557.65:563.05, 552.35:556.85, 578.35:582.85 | 0.15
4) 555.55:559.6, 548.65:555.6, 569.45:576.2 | 0.06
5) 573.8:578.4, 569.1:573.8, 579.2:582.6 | 0.06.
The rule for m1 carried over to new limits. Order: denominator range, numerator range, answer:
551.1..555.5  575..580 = 1.12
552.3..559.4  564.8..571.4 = 1.04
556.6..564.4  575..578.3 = 1.09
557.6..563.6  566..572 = 1.02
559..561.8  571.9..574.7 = 1.10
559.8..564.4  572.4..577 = 1.09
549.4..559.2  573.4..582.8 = 1.13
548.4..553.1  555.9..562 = 1.04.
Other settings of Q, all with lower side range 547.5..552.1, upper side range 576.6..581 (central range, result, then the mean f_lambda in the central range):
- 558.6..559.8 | 0.02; 4.14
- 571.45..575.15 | -0.12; 4.44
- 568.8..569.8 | 0.03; 4.15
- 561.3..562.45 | -0.01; 4.28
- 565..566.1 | -0.03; 4.36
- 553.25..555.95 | -0.09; 4.33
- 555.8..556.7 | -0.02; 4.28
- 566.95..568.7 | 0.01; 4.25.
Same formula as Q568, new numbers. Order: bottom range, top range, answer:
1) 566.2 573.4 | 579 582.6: 1.04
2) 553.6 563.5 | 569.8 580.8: 1.02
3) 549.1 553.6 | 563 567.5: 1.00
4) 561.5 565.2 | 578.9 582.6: 1.05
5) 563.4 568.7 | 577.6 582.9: 1.05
